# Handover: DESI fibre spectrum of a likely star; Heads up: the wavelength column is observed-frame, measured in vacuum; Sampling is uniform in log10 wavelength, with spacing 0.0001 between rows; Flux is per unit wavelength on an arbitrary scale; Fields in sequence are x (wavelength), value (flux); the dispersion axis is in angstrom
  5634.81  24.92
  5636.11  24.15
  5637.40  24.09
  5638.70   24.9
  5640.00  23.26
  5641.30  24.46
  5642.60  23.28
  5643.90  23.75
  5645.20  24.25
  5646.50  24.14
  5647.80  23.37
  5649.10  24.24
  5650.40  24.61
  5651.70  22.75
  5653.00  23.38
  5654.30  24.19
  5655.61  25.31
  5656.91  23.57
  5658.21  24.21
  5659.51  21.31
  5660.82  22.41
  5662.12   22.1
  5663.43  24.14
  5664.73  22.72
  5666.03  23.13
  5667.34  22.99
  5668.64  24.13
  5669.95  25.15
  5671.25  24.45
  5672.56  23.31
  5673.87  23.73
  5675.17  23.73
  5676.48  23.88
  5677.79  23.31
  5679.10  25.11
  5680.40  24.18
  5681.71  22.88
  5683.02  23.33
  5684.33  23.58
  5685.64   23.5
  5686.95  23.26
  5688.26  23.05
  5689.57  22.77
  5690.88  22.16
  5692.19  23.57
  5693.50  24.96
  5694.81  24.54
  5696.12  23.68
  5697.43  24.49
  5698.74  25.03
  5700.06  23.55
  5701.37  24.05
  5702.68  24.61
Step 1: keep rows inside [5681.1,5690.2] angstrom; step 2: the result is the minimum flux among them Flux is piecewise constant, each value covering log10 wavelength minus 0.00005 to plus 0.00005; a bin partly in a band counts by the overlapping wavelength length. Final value 22.77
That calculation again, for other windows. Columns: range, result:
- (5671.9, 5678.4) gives 23.31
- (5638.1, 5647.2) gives 23.26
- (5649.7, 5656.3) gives 22.75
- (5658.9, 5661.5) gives 21.31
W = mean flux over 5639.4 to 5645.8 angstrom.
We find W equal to 23.8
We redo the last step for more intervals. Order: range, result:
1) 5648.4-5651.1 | 24.4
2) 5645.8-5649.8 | 23.9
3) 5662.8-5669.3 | 23.4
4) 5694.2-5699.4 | 24.4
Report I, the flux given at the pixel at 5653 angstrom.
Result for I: 23.38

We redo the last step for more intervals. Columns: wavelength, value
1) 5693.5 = 24.96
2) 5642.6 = 23.28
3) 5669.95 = 25.15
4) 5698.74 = 25.03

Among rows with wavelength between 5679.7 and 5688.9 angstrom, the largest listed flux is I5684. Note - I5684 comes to 24.18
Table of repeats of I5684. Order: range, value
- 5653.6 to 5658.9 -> 25.31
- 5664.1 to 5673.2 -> 25.15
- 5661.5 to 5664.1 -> 24.14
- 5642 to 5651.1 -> 24.61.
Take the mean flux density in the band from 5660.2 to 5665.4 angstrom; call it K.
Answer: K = 22.9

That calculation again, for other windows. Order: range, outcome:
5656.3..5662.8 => 22.7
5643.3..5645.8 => 24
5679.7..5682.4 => 23.6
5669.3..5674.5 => 24.2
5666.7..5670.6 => 24.1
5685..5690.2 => 23.1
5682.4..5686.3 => 23.5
